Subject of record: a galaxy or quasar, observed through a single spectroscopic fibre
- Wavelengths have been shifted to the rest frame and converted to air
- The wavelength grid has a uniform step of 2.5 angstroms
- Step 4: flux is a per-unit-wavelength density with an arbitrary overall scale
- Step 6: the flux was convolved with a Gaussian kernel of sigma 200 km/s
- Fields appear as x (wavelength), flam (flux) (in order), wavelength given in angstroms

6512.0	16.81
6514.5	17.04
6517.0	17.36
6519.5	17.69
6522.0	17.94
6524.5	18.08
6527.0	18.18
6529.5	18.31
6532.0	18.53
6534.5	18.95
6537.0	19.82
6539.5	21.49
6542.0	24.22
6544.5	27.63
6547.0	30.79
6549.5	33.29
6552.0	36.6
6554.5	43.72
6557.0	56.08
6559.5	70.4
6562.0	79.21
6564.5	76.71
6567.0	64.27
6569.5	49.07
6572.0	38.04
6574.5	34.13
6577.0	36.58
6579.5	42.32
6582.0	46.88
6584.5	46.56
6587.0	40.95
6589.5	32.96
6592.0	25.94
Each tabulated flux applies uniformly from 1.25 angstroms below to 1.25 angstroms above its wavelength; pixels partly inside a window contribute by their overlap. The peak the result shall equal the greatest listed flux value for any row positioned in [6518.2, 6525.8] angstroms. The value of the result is 18.08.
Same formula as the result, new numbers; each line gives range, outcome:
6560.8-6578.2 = 79.21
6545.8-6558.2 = 56.08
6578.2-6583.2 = 46.88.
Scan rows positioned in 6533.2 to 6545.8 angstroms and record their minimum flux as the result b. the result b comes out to 18.95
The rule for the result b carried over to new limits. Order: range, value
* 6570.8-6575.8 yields 34.13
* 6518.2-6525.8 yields 17.69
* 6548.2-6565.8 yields 33.29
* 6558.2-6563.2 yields 70.4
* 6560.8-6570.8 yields 49.07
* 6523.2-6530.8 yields 18.08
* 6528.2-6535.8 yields 18.31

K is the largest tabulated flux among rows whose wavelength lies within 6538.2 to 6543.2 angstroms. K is 24.22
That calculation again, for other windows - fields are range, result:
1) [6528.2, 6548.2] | 30.79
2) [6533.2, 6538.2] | 19.82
